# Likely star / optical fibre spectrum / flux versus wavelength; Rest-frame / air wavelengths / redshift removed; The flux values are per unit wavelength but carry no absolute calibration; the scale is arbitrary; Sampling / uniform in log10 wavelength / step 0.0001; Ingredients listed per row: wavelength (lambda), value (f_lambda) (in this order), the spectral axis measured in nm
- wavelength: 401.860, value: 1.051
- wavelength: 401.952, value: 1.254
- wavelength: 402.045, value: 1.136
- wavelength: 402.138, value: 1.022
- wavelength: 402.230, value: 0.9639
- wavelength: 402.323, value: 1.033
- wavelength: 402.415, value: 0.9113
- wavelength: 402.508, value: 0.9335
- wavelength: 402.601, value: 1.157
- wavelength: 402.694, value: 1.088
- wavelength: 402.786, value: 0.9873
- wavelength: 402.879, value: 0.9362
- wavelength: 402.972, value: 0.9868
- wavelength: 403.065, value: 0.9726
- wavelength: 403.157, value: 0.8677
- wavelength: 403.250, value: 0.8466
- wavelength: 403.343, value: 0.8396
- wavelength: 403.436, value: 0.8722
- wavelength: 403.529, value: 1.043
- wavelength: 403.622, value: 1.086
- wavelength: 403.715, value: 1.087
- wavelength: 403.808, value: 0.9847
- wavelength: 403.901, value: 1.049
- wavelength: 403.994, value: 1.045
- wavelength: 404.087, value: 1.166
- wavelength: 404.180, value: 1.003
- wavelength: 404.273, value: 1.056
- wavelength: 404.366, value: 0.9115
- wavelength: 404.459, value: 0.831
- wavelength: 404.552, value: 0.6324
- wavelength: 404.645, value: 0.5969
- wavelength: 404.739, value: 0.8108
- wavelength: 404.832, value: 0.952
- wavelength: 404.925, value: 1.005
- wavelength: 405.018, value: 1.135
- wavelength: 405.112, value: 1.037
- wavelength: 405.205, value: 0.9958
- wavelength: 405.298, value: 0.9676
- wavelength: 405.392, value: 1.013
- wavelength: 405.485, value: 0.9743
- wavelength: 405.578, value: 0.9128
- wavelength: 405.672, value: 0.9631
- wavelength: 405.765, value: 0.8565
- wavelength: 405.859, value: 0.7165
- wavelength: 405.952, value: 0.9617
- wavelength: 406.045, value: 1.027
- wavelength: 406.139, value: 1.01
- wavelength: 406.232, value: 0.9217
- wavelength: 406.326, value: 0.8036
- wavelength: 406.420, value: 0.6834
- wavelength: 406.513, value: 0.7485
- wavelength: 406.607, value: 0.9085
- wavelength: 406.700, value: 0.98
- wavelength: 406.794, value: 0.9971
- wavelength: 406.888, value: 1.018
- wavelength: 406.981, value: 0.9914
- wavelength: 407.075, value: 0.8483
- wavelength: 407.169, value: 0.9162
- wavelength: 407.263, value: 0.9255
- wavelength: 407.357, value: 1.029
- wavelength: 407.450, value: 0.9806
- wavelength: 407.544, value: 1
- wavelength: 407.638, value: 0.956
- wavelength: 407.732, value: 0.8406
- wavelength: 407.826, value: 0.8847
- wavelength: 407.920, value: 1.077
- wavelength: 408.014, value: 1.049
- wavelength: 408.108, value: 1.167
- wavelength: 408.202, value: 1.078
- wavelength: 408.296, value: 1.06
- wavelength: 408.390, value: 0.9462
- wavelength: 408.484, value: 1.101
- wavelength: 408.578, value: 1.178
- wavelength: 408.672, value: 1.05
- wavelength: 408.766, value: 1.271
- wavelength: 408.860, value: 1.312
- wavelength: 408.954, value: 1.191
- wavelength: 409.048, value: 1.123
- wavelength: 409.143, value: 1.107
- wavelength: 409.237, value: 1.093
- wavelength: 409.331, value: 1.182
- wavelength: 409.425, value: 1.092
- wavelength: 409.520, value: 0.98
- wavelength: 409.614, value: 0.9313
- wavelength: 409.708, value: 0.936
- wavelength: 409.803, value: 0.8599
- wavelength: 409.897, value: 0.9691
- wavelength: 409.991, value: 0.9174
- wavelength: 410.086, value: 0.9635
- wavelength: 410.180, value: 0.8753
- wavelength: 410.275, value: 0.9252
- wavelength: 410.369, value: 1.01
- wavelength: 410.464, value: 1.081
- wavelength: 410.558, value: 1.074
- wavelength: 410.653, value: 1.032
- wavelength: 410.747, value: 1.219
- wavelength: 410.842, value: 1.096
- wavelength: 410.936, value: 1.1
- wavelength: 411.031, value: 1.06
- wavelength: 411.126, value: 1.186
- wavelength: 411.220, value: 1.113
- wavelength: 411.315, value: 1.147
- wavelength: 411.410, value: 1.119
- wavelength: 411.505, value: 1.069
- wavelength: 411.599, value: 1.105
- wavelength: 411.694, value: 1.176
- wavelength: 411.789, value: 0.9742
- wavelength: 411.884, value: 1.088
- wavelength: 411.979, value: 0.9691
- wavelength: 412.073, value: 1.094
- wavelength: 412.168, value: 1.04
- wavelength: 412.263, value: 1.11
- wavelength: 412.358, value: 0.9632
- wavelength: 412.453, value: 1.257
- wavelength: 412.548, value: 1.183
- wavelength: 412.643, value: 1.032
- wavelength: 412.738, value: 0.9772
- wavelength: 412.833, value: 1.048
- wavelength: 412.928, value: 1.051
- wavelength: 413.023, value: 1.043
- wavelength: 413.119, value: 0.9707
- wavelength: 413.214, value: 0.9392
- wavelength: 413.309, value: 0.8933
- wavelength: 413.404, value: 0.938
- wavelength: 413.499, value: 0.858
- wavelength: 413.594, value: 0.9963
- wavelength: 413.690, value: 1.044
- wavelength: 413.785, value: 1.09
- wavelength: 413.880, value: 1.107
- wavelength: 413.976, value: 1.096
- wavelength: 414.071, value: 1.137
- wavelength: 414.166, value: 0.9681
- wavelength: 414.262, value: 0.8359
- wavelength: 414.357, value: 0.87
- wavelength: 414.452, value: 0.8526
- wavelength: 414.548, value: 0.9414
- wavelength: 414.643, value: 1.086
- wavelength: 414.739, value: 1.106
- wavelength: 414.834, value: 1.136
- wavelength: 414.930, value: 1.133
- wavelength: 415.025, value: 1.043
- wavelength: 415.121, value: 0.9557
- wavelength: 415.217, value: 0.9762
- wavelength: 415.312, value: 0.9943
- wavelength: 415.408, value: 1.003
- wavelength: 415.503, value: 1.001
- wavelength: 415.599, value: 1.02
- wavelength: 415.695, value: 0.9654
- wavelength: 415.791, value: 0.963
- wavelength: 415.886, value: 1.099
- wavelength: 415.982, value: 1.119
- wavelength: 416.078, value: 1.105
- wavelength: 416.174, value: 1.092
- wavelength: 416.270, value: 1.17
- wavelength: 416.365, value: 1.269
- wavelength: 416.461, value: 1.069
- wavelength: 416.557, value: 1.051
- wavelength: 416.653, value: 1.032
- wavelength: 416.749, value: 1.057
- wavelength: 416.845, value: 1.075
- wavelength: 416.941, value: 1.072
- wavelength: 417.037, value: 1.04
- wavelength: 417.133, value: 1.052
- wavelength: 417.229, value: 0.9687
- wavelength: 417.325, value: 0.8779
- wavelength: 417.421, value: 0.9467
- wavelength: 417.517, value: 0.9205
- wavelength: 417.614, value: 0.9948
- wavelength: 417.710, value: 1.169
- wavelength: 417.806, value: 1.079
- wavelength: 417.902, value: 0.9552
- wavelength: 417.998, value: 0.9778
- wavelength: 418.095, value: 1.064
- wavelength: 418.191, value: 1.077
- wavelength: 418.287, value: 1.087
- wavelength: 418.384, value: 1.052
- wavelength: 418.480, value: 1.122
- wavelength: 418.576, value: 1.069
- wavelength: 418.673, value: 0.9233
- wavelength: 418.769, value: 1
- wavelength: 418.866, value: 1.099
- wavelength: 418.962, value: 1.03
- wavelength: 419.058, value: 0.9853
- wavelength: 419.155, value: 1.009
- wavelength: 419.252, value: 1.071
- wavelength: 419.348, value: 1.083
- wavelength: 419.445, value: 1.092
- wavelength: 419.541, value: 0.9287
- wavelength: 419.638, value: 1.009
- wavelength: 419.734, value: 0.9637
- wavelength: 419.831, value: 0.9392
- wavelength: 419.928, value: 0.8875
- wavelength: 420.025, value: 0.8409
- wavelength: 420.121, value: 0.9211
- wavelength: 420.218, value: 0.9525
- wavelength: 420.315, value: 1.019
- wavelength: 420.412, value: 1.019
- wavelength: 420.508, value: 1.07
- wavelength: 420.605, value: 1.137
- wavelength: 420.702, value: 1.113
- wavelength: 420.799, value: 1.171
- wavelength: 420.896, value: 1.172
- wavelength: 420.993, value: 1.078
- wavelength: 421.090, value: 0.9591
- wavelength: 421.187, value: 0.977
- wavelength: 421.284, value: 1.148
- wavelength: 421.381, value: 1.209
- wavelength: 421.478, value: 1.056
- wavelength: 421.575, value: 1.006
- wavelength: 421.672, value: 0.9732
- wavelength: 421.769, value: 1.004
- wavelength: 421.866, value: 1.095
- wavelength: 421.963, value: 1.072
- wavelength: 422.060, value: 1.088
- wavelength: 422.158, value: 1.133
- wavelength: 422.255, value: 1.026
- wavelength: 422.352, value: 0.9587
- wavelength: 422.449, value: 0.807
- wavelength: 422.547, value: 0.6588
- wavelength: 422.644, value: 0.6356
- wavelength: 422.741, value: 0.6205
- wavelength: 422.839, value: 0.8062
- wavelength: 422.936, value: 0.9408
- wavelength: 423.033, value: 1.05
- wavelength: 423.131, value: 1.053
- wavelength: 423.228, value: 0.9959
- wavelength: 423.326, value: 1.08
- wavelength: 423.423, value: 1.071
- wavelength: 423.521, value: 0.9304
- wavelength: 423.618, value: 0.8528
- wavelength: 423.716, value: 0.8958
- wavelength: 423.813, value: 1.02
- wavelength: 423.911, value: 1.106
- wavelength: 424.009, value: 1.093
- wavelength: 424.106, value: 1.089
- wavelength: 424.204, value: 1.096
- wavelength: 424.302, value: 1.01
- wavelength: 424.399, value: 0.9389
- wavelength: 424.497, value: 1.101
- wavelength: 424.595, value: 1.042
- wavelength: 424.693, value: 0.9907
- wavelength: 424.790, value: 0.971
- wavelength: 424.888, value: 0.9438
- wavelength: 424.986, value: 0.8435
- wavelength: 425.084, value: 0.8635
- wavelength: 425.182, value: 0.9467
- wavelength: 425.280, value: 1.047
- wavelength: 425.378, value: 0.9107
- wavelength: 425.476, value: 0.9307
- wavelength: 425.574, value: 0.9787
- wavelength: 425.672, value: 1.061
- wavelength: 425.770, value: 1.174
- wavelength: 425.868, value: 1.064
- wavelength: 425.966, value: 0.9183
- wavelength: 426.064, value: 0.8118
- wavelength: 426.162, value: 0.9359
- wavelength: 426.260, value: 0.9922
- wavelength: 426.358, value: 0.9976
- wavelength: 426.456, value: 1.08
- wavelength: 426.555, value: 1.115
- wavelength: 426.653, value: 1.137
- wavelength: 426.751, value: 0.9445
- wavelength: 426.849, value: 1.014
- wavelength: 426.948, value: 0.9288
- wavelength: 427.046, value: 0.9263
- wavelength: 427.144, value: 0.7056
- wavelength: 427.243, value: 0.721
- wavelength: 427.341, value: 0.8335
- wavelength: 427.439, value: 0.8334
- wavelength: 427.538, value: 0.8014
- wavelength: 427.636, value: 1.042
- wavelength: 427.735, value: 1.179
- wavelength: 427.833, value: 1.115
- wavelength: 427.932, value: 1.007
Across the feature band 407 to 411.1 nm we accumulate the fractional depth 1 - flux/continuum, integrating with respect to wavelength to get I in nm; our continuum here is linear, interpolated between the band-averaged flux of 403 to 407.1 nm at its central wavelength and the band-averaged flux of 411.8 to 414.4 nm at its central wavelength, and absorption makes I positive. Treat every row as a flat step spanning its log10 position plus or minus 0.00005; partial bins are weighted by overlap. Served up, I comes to -0.24 nm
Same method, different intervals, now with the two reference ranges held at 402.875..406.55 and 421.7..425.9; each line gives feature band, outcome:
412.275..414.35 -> -0.14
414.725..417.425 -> -0.25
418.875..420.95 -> -0.12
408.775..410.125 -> -0.16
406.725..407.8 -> -0.02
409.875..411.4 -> -0.17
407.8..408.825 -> -0.16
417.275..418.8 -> -0.09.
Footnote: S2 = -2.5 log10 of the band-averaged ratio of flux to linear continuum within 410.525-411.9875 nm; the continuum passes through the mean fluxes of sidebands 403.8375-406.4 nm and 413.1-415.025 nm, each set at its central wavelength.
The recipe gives -0.12 mag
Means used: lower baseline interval 0.937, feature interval 1.1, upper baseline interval 1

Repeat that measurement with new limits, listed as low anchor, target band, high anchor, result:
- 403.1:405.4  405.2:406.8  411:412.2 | 0.09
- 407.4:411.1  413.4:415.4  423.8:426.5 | 0.02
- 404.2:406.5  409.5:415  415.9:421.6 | -0.06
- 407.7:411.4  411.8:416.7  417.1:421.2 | 0.01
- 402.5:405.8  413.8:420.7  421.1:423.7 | -0.06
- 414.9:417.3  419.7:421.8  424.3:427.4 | -0.02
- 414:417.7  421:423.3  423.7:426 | 0.04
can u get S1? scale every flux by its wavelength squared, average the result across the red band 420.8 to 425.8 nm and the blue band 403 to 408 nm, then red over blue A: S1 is 1.15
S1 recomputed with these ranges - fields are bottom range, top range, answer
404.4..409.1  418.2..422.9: 1.10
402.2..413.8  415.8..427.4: 1.07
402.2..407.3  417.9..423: 1.14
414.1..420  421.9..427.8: 0.98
